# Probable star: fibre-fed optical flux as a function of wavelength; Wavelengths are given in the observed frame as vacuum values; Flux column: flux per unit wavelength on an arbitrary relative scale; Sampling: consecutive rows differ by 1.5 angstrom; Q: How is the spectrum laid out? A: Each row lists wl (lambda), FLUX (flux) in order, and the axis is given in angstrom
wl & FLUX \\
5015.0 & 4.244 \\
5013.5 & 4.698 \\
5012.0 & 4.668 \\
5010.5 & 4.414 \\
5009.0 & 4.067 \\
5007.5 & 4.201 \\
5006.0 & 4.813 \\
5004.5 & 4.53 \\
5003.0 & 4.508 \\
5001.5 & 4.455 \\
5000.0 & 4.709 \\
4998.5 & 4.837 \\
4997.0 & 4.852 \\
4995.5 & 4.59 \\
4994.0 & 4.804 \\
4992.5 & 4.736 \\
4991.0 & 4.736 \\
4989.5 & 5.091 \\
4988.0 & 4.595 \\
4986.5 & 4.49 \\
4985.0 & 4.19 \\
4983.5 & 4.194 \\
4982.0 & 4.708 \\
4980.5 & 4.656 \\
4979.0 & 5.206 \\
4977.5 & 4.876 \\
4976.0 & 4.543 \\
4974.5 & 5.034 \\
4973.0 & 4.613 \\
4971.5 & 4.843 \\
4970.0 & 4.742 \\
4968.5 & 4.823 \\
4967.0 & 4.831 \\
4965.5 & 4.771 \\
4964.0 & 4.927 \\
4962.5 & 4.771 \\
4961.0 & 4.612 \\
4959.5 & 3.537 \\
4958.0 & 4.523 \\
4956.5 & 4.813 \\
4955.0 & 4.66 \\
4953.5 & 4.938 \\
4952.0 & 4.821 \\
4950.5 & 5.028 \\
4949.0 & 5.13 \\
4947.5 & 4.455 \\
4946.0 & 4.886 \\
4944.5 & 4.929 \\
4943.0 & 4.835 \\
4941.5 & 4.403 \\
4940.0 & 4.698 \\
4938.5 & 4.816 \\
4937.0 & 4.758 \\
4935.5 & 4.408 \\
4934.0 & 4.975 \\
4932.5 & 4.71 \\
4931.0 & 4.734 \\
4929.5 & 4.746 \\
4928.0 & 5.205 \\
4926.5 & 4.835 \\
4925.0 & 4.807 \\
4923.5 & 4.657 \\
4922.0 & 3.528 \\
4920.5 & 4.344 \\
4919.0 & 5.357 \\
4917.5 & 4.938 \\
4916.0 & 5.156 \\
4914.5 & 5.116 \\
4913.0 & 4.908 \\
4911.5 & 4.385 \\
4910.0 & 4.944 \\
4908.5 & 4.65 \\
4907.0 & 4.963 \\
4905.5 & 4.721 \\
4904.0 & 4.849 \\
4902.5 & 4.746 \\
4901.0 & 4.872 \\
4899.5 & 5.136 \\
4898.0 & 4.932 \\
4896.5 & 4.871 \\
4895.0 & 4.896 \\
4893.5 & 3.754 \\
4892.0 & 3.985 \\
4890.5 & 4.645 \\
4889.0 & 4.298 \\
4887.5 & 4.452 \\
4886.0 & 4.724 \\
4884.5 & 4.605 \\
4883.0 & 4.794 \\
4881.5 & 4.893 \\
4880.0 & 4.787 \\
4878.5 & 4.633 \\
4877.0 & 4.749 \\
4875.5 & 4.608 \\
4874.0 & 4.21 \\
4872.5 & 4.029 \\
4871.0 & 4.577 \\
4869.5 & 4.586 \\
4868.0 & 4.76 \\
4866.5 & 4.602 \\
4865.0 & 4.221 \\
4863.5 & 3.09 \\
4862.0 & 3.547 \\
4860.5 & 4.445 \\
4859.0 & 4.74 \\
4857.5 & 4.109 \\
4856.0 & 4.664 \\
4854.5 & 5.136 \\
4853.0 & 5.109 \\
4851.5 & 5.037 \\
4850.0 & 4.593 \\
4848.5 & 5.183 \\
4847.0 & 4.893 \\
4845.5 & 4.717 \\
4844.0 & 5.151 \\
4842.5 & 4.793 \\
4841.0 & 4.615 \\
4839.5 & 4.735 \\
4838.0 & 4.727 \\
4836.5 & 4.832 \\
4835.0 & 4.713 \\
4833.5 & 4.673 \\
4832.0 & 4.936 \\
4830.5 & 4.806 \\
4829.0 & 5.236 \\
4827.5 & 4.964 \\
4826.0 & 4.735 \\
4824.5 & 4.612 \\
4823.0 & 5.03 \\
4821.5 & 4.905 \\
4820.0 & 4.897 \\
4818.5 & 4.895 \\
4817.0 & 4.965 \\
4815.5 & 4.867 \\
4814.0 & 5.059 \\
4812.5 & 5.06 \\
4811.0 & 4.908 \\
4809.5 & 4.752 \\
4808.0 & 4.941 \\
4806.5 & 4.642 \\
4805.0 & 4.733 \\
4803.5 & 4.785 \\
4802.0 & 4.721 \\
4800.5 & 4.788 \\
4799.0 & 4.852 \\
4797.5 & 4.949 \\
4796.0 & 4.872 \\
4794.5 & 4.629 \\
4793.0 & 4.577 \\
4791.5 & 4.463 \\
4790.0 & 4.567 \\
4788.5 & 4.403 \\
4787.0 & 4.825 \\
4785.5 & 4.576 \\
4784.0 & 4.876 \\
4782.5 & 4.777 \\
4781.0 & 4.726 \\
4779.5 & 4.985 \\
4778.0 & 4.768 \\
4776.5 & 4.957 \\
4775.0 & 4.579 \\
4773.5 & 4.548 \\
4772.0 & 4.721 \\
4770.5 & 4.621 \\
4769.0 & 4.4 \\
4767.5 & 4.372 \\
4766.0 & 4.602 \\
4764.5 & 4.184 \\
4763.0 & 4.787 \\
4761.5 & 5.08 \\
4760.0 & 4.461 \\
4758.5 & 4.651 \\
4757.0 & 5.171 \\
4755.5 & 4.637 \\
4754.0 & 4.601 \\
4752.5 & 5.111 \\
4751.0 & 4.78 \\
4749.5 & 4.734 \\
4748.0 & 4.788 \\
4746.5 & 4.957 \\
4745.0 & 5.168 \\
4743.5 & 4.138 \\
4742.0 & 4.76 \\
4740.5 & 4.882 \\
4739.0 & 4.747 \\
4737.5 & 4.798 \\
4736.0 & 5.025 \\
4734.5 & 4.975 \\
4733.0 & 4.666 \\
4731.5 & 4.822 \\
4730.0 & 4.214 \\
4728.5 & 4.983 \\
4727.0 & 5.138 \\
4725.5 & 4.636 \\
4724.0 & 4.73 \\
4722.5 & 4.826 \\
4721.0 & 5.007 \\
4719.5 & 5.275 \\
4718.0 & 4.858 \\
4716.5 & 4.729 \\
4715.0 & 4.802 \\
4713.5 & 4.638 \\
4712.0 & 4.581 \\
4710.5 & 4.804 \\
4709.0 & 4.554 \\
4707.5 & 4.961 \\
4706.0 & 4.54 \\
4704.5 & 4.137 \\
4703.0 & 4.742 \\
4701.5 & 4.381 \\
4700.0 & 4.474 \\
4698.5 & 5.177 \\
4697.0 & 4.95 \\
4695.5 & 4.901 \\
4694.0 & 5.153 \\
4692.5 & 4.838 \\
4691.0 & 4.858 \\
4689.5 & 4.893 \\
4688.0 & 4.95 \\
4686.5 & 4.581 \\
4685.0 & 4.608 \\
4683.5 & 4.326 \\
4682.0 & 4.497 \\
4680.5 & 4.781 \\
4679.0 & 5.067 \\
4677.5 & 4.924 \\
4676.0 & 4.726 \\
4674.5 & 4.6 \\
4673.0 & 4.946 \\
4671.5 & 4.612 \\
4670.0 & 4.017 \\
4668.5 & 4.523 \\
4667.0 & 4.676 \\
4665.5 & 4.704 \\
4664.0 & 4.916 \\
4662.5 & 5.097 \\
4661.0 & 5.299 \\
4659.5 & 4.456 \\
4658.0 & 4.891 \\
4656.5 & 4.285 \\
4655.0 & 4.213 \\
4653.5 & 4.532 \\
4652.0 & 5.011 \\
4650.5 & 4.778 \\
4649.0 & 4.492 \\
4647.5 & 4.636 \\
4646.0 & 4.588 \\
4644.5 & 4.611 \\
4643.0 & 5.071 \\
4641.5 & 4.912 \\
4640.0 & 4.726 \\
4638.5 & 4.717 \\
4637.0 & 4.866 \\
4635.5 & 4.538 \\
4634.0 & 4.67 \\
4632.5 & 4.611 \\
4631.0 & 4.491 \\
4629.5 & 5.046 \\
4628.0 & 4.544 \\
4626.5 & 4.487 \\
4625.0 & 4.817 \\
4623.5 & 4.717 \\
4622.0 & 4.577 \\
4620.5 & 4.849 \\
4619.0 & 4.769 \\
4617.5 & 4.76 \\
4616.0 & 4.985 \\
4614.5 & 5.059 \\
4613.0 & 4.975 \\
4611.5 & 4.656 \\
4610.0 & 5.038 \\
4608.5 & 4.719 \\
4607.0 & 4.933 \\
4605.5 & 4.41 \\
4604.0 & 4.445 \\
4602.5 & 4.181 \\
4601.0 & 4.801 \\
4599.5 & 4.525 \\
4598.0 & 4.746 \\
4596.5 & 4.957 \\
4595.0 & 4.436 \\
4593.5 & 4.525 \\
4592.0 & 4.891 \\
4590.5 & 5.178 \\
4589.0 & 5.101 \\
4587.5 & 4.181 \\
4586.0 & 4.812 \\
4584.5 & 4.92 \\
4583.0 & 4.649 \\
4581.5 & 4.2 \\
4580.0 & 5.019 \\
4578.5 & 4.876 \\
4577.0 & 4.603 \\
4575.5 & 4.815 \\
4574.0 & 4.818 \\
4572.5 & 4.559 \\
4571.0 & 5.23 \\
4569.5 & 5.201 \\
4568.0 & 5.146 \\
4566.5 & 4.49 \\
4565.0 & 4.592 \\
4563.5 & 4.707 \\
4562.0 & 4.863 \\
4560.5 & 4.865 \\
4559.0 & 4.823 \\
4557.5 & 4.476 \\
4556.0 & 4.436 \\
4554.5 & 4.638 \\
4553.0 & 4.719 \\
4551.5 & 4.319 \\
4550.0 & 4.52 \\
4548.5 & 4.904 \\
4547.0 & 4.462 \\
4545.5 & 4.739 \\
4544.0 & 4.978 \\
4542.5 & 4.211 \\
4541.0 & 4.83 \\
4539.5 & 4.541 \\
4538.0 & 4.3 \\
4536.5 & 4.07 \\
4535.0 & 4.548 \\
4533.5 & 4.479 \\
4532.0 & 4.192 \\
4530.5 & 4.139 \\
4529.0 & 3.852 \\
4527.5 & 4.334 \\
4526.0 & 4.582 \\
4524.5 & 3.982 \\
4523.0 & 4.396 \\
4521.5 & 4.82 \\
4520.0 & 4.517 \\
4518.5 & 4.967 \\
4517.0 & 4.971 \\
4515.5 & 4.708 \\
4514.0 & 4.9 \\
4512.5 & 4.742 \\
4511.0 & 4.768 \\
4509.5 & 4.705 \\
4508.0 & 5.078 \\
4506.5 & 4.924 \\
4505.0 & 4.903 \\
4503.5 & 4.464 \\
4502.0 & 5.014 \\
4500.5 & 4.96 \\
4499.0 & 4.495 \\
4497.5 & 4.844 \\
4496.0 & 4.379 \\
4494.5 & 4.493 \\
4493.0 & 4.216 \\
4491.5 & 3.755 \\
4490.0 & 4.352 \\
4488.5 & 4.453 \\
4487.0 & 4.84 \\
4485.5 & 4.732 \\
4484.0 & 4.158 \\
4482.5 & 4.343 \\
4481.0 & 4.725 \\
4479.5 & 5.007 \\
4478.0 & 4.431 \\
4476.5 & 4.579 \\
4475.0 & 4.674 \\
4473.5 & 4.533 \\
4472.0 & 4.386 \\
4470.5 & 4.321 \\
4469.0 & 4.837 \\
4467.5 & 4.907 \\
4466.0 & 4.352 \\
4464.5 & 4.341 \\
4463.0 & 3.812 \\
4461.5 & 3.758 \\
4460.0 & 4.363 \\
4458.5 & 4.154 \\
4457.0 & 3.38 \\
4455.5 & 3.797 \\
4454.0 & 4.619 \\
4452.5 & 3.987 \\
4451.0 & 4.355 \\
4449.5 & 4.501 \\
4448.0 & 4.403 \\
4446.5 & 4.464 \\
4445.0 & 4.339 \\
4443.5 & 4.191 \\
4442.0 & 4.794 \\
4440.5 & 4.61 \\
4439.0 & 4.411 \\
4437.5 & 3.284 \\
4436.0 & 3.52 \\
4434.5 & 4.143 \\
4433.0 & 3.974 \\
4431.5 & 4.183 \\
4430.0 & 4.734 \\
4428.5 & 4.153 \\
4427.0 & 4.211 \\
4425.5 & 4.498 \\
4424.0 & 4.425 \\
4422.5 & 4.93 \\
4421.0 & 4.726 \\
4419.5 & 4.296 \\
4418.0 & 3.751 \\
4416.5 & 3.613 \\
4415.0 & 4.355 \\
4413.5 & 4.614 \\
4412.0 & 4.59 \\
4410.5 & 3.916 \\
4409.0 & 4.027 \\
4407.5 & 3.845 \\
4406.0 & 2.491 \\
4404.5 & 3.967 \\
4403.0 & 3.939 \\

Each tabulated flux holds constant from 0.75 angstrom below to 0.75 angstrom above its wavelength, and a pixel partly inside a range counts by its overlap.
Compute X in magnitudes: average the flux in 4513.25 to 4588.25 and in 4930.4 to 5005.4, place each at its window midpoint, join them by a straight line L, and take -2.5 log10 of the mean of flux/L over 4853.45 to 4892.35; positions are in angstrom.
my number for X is 0.05 mag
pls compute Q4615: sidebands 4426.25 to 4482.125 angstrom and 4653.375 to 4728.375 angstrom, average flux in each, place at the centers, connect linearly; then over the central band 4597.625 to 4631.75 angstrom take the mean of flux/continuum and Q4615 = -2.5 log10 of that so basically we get -0.03 mag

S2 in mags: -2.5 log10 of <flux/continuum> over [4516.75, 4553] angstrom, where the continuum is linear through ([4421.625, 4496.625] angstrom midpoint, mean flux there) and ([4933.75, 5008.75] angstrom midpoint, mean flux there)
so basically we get -0.02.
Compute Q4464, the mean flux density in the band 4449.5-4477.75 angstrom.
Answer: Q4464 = 4.29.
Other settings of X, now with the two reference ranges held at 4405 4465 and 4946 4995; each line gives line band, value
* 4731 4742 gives -0.086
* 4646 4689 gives -0.068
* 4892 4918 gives -0.033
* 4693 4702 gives -0.098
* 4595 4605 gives -0.063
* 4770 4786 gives -0.054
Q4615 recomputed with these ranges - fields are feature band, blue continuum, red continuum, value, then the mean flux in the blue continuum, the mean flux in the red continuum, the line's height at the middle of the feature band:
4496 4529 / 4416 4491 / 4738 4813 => -0.07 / 4.33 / 4.73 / 4.4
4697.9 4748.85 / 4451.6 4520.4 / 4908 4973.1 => -0.03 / 4.51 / 4.74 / 4.63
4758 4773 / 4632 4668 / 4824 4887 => 0.02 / 4.72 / 4.66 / 4.68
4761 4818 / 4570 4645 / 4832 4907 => -0.02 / 4.74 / 4.63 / 4.66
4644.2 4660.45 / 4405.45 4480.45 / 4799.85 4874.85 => -0.02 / 4.26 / 4.71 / 4.5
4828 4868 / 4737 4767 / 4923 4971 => 0.02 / 4.75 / 4.74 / 4.75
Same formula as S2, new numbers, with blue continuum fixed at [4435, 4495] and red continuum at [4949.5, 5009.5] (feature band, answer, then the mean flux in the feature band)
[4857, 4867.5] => 0.117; 4.12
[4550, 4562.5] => -0.058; 4.63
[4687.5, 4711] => -0.066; 4.77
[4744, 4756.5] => -0.075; 4.84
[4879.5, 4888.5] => -0.021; 4.7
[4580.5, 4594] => -0.075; 4.73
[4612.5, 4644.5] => -0.078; 4.77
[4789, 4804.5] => -0.039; 4.72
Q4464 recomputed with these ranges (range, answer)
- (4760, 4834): 4.76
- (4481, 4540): 4.54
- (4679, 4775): 4.74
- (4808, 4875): 4.71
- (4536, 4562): 4.59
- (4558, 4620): 4.77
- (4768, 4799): 4.69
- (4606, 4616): 4.89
